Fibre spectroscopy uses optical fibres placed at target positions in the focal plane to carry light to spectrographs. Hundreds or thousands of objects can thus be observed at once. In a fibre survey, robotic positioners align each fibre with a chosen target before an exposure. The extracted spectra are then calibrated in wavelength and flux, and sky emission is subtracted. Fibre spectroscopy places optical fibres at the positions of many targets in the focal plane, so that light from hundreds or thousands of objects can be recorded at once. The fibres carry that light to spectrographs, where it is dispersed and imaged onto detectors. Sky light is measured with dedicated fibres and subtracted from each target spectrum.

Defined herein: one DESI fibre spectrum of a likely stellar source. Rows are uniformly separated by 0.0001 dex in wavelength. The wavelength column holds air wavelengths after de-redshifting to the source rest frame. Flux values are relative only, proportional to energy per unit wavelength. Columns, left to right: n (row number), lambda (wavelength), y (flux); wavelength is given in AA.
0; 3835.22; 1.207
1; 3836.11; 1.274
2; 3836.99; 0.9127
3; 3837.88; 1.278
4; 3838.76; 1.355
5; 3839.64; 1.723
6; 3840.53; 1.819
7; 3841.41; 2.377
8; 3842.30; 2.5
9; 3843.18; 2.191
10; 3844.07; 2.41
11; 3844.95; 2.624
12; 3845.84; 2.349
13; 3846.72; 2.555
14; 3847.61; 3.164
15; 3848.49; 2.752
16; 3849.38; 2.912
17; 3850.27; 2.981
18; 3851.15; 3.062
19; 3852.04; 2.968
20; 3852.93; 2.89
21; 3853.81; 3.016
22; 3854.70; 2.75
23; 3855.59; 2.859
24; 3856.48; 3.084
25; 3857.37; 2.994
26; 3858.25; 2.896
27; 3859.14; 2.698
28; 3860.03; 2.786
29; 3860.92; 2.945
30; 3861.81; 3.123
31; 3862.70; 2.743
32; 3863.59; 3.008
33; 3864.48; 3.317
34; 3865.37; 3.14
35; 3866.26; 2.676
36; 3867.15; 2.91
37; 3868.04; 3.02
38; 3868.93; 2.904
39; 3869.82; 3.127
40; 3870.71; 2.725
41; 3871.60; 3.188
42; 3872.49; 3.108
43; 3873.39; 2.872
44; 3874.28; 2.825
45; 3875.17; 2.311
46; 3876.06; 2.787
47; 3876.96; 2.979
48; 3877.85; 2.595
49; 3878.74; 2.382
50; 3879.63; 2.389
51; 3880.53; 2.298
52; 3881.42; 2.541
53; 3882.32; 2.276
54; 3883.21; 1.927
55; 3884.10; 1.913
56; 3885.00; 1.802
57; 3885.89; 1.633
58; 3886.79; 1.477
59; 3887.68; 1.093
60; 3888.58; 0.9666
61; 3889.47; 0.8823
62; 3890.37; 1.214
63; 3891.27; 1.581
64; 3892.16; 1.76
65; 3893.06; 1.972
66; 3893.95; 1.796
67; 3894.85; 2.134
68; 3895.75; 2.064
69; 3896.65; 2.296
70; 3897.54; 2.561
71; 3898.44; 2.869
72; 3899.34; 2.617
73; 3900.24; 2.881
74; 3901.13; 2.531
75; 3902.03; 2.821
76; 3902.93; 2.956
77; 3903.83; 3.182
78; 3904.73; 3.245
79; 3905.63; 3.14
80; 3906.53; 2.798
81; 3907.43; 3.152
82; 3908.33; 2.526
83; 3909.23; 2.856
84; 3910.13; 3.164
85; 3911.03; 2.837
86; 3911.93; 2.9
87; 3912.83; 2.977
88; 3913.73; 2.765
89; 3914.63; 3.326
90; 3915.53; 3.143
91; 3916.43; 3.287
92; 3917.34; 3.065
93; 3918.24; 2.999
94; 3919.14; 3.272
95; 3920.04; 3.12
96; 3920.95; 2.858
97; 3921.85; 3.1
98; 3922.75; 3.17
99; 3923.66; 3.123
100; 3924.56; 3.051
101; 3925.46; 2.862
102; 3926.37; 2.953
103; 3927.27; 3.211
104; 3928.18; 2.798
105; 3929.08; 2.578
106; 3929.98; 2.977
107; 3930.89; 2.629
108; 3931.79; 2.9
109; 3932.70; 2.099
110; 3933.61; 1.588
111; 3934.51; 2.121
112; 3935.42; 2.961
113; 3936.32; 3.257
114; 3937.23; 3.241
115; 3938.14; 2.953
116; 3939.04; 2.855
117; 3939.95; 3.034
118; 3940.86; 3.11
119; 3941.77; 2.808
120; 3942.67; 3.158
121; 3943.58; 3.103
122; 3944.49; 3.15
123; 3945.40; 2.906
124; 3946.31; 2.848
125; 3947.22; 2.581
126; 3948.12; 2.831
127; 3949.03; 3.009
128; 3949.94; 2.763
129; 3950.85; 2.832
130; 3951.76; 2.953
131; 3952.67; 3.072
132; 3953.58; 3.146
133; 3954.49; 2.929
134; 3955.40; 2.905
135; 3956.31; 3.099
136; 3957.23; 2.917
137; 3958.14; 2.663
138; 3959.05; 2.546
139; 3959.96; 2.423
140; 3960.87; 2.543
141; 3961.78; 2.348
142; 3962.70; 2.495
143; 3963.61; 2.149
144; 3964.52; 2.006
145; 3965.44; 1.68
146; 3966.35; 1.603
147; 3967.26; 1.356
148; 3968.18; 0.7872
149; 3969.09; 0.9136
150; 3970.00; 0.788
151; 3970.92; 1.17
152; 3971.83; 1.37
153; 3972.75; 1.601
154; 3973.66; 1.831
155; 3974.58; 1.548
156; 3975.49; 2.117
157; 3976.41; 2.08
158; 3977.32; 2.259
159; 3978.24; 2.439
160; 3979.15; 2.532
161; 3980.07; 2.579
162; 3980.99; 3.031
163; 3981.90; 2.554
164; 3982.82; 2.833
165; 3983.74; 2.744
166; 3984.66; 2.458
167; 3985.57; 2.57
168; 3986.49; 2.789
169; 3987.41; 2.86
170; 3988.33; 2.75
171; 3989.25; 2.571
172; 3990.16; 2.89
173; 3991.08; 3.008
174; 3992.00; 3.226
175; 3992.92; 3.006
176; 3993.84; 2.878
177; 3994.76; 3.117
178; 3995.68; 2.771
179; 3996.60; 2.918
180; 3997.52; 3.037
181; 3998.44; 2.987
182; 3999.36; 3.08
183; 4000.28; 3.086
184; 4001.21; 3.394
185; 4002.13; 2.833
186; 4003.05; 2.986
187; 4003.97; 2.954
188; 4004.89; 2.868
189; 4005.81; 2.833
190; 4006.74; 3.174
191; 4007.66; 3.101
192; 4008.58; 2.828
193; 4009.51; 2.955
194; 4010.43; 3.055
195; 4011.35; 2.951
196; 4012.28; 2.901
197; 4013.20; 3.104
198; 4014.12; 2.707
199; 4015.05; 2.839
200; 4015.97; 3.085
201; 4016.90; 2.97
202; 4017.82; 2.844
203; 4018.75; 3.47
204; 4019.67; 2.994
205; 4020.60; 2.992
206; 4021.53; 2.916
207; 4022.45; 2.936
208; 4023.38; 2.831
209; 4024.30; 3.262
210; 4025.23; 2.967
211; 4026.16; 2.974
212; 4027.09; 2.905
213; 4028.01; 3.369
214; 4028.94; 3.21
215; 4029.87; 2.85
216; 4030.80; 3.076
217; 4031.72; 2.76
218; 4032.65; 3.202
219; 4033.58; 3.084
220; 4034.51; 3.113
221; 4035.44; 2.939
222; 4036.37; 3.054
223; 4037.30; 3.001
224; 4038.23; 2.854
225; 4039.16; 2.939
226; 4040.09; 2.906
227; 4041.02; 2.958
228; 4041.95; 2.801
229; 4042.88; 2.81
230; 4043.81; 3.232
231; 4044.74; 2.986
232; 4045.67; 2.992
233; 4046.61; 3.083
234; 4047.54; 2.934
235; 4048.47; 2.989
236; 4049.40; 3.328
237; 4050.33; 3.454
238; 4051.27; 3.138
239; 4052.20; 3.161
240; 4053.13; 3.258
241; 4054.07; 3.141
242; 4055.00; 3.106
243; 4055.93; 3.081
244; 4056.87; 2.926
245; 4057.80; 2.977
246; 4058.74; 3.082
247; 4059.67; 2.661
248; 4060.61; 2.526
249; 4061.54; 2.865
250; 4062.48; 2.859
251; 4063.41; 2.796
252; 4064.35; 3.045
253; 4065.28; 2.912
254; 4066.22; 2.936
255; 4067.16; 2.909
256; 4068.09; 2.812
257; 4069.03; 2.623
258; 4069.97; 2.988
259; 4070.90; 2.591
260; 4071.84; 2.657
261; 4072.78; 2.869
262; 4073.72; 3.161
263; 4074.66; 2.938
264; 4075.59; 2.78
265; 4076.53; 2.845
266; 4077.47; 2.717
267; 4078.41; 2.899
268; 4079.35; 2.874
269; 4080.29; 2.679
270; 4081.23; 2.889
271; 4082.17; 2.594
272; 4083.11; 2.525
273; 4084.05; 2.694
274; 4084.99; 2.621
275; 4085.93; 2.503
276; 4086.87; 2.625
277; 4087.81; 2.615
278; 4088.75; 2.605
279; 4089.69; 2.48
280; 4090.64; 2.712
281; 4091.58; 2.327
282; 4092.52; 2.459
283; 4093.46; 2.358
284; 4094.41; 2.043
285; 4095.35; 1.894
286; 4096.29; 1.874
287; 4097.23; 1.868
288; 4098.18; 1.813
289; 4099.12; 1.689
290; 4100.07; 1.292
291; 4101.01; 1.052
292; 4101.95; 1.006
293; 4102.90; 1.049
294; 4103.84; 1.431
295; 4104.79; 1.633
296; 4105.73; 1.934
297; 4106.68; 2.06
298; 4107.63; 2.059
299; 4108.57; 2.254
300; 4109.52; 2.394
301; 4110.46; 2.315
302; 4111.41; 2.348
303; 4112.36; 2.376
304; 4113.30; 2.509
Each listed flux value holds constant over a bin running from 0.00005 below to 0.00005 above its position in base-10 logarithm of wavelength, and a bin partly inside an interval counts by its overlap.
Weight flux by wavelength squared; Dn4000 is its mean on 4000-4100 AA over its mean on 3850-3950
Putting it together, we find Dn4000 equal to 1.1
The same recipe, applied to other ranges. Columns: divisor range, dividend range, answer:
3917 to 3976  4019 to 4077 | 1.22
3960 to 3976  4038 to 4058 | 1.89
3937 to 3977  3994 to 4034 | 1.29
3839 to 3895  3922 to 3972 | 1.08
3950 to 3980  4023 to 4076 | 1.43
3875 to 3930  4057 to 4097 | 1.14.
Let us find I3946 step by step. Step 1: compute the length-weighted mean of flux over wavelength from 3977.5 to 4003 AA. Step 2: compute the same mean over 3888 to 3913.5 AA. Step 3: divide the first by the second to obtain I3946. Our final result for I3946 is 1.16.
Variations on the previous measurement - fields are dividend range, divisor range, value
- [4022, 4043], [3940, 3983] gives 1.25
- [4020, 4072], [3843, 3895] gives 1.18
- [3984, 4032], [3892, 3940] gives 1.05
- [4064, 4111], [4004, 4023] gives 0.80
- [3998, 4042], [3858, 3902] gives 1.24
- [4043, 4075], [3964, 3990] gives 1.43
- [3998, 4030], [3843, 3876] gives 1.05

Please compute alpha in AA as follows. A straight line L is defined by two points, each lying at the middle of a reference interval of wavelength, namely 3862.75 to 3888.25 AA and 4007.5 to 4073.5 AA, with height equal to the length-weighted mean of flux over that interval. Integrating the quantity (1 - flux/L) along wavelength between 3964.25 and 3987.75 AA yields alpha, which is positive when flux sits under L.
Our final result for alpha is 6.6 AA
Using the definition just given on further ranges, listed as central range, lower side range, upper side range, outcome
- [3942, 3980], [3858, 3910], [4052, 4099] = 3.6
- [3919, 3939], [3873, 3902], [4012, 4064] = -4.0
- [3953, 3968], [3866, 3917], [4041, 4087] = 1.5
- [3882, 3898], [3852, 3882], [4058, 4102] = 6.1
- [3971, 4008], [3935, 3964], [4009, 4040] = 3.3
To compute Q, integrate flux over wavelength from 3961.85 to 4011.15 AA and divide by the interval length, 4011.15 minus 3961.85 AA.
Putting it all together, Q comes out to 2.48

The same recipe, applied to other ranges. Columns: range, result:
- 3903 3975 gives 2.66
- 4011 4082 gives 2.96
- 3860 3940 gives 2.65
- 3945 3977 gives 2.25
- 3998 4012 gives 3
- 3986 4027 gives 2.97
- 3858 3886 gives 2.69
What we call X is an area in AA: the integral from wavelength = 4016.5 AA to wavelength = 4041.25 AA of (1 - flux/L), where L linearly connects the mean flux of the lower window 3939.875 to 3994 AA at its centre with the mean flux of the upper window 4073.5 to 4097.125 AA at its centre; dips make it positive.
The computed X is -4.8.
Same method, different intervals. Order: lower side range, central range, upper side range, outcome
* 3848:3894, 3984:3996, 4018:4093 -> -0.29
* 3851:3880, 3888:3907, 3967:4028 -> 3.59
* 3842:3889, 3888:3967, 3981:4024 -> 2.20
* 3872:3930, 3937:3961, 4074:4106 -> -3.95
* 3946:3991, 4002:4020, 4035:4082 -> -2.32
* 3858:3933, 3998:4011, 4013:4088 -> -0.73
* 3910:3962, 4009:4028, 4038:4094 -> -0.83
